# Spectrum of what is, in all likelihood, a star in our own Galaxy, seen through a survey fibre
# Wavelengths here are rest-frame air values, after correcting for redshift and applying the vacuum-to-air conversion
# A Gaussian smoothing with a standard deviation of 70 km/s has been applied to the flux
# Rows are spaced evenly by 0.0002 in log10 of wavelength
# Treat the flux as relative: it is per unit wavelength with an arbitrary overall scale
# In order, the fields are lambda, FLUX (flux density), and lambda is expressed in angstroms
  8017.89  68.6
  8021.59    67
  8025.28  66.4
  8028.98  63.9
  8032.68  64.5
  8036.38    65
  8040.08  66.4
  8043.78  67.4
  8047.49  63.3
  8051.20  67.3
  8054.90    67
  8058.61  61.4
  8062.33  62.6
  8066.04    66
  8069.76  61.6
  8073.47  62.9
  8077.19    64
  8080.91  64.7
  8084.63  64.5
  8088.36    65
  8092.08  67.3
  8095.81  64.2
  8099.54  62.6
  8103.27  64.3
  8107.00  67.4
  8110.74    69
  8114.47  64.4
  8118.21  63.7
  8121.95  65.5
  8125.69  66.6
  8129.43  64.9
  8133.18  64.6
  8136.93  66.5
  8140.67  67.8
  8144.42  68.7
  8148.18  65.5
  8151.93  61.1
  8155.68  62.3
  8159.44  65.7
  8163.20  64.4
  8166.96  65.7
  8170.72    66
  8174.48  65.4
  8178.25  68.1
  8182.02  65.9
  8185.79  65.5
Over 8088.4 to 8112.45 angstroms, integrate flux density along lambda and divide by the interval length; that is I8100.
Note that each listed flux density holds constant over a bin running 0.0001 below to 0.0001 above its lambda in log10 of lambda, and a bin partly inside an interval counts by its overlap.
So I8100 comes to 65.7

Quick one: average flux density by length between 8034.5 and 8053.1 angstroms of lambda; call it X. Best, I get 65.9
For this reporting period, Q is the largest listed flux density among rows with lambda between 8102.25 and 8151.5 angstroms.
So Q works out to 69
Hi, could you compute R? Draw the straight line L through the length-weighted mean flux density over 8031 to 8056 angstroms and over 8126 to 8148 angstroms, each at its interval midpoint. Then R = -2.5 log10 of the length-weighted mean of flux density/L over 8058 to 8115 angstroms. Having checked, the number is 0.025 mag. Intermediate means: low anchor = 65.8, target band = 64.6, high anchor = 66.4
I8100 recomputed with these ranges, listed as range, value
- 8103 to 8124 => 65.8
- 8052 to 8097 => 64.3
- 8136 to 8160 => 65.3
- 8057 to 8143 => 64.9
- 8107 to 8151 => 66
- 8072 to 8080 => 63.6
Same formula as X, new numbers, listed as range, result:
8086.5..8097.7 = 65.5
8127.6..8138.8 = 65.3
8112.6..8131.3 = 65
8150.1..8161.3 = 63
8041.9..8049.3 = 65.4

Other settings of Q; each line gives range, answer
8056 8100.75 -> 67.3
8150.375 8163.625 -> 65.7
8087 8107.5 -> 67.4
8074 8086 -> 64.7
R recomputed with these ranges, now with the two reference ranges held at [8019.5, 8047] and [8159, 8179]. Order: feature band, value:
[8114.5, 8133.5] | 0.01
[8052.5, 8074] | 0.03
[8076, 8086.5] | 0.02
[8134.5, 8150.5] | -0.02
